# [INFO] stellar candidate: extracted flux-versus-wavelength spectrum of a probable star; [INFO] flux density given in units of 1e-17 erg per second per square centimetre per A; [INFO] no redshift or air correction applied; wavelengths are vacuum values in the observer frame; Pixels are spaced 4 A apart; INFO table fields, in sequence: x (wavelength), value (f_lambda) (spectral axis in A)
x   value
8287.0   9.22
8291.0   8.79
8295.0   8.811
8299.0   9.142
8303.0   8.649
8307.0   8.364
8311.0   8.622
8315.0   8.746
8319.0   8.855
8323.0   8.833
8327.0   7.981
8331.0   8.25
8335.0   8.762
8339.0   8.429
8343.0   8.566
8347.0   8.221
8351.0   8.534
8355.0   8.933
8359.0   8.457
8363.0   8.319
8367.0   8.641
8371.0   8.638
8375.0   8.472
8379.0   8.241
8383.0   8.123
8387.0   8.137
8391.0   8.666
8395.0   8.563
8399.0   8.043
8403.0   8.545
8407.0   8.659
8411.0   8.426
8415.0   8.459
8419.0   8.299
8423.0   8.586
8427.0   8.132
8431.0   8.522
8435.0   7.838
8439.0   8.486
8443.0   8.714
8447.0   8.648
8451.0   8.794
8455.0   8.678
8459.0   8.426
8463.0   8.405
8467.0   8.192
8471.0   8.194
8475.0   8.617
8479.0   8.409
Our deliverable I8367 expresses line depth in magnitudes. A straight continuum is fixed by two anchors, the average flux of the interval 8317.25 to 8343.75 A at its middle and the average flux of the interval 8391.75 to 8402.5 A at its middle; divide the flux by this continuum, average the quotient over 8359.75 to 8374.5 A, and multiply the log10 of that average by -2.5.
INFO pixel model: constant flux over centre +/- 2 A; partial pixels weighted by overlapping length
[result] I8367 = -0.01 mag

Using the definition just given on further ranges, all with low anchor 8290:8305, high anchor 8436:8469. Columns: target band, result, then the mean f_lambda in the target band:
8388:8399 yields 0.02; 8.47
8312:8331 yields 0.03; 8.57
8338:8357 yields 0.03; 8.54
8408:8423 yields 0.02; 8.44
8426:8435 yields 0.04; 8.24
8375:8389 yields 0.06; 8.21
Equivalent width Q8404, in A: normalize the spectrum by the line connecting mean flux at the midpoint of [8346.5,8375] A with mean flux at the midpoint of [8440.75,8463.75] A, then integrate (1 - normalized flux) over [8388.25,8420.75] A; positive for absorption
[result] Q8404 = 0.5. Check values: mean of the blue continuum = 8.55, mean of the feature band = 8.45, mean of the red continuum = 8.62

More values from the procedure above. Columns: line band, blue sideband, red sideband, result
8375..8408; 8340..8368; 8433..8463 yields 0.6 A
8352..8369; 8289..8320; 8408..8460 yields 0.1 A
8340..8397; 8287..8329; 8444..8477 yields 1.1 A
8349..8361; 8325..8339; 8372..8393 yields -0.4 A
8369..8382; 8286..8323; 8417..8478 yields 0.3 A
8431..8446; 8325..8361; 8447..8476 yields 0.2 A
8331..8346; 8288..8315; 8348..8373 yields 0.2 A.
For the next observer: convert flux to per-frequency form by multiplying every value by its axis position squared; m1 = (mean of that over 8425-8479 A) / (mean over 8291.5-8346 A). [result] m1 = 1.01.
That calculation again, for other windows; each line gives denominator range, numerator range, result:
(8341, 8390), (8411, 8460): 1.02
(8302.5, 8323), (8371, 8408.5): 0.99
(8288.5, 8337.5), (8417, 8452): 1.00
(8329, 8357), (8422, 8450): 1.01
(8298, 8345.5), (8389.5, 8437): 1.00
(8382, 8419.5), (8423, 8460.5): 1.02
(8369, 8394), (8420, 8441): 1.00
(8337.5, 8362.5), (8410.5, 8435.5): 1.00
